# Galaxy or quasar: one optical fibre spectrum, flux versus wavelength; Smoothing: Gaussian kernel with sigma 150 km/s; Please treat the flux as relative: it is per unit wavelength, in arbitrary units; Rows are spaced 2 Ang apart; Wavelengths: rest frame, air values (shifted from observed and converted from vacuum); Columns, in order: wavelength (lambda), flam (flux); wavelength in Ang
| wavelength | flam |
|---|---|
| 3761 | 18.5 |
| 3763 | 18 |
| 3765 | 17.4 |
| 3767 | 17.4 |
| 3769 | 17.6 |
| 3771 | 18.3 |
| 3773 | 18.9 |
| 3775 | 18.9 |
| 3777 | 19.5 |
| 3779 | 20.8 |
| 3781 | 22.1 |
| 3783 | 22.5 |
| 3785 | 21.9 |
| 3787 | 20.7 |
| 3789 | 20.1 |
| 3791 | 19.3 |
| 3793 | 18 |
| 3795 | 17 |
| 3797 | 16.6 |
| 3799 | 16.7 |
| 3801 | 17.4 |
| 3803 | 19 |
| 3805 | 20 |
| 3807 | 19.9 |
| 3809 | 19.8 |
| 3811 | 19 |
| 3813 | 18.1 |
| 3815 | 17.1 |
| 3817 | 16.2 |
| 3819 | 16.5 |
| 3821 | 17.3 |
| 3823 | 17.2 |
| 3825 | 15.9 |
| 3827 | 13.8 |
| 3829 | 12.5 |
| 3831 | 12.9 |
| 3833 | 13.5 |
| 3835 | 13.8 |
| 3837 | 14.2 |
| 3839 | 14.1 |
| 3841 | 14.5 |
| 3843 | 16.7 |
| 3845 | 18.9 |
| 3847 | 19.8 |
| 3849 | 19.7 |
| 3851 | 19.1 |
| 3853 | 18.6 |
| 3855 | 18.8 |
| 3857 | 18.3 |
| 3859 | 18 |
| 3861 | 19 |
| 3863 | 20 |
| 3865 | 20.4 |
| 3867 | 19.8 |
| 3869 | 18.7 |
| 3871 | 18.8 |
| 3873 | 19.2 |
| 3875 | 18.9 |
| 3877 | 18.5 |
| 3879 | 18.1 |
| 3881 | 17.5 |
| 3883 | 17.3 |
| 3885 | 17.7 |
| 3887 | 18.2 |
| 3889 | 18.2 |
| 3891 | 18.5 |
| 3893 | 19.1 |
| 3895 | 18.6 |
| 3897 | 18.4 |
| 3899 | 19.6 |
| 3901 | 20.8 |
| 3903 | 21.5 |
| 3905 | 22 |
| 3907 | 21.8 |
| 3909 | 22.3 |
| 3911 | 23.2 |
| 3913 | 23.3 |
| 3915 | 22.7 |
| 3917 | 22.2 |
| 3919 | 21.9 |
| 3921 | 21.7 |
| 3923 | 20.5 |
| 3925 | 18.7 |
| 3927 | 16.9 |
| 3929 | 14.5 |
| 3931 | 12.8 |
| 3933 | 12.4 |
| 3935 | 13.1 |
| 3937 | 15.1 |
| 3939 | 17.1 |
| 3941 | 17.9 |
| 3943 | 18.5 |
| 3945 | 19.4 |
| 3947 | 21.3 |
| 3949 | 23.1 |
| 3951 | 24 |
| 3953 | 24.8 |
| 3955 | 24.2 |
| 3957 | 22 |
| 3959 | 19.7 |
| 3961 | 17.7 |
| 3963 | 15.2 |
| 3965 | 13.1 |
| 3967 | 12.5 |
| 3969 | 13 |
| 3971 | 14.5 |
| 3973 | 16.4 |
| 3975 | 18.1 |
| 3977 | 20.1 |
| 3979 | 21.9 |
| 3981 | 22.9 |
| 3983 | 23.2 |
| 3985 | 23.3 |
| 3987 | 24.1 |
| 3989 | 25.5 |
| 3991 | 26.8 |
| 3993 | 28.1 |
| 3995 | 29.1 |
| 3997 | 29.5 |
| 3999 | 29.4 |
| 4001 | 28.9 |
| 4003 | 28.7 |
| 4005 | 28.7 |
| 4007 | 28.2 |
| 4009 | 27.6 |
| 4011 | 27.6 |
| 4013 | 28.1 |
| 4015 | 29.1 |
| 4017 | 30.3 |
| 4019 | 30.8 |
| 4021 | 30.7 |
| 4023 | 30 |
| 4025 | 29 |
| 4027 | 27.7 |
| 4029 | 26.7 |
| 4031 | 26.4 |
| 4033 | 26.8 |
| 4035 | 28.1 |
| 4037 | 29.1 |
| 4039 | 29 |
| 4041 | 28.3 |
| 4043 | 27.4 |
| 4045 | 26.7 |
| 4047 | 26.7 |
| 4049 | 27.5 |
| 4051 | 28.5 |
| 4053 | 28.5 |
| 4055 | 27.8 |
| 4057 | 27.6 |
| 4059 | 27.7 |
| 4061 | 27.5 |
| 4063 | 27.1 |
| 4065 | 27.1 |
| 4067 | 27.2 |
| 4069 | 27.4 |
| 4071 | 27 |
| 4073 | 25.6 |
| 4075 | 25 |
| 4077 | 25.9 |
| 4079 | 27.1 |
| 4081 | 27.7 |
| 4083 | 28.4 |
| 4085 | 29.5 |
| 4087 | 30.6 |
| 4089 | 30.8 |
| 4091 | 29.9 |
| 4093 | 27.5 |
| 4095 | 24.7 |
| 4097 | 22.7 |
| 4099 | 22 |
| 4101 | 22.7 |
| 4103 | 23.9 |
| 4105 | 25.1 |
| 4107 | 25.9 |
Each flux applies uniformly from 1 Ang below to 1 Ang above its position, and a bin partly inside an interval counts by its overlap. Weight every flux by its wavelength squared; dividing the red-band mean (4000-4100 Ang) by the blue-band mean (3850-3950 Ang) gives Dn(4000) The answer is 1.57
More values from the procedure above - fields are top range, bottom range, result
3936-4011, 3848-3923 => 1.17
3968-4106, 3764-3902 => 1.62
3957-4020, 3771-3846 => 1.47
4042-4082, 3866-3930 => 1.50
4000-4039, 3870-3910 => 1.58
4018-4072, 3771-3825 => 1.69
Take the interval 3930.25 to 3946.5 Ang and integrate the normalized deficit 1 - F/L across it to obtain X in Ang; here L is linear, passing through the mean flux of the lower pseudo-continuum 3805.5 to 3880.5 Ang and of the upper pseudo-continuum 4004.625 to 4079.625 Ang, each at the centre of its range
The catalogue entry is 4.7 Ang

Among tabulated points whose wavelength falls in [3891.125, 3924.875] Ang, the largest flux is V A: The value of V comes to 23.3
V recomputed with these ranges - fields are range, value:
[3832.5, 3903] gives 21.5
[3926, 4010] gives 29.5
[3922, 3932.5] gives 20.5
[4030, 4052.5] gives 29.1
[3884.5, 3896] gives 19.1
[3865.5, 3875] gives 19.8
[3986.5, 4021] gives 30.8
